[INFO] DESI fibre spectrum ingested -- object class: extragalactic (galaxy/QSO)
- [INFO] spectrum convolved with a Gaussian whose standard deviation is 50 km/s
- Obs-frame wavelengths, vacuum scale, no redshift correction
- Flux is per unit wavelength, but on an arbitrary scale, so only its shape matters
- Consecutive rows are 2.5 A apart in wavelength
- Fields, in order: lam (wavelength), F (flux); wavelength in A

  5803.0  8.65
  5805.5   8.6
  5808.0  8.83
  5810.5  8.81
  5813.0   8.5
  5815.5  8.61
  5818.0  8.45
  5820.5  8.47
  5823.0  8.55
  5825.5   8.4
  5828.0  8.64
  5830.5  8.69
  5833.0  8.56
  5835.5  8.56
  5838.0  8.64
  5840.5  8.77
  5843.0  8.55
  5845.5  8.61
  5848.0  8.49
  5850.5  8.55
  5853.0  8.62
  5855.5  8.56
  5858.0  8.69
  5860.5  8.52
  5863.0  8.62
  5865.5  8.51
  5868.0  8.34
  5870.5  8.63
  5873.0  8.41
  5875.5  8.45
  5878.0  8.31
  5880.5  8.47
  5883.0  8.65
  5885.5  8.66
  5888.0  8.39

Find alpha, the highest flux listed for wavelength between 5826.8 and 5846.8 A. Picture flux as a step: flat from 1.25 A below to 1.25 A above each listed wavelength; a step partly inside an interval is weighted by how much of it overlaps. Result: 8.77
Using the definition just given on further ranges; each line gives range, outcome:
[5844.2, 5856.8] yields 8.62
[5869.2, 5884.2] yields 8.65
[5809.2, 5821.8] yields 8.81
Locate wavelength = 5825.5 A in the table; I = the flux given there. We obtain 8.4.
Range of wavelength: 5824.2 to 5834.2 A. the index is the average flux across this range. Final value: 8.57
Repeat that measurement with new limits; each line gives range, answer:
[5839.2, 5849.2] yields 8.61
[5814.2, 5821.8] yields 8.51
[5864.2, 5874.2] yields 8.47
